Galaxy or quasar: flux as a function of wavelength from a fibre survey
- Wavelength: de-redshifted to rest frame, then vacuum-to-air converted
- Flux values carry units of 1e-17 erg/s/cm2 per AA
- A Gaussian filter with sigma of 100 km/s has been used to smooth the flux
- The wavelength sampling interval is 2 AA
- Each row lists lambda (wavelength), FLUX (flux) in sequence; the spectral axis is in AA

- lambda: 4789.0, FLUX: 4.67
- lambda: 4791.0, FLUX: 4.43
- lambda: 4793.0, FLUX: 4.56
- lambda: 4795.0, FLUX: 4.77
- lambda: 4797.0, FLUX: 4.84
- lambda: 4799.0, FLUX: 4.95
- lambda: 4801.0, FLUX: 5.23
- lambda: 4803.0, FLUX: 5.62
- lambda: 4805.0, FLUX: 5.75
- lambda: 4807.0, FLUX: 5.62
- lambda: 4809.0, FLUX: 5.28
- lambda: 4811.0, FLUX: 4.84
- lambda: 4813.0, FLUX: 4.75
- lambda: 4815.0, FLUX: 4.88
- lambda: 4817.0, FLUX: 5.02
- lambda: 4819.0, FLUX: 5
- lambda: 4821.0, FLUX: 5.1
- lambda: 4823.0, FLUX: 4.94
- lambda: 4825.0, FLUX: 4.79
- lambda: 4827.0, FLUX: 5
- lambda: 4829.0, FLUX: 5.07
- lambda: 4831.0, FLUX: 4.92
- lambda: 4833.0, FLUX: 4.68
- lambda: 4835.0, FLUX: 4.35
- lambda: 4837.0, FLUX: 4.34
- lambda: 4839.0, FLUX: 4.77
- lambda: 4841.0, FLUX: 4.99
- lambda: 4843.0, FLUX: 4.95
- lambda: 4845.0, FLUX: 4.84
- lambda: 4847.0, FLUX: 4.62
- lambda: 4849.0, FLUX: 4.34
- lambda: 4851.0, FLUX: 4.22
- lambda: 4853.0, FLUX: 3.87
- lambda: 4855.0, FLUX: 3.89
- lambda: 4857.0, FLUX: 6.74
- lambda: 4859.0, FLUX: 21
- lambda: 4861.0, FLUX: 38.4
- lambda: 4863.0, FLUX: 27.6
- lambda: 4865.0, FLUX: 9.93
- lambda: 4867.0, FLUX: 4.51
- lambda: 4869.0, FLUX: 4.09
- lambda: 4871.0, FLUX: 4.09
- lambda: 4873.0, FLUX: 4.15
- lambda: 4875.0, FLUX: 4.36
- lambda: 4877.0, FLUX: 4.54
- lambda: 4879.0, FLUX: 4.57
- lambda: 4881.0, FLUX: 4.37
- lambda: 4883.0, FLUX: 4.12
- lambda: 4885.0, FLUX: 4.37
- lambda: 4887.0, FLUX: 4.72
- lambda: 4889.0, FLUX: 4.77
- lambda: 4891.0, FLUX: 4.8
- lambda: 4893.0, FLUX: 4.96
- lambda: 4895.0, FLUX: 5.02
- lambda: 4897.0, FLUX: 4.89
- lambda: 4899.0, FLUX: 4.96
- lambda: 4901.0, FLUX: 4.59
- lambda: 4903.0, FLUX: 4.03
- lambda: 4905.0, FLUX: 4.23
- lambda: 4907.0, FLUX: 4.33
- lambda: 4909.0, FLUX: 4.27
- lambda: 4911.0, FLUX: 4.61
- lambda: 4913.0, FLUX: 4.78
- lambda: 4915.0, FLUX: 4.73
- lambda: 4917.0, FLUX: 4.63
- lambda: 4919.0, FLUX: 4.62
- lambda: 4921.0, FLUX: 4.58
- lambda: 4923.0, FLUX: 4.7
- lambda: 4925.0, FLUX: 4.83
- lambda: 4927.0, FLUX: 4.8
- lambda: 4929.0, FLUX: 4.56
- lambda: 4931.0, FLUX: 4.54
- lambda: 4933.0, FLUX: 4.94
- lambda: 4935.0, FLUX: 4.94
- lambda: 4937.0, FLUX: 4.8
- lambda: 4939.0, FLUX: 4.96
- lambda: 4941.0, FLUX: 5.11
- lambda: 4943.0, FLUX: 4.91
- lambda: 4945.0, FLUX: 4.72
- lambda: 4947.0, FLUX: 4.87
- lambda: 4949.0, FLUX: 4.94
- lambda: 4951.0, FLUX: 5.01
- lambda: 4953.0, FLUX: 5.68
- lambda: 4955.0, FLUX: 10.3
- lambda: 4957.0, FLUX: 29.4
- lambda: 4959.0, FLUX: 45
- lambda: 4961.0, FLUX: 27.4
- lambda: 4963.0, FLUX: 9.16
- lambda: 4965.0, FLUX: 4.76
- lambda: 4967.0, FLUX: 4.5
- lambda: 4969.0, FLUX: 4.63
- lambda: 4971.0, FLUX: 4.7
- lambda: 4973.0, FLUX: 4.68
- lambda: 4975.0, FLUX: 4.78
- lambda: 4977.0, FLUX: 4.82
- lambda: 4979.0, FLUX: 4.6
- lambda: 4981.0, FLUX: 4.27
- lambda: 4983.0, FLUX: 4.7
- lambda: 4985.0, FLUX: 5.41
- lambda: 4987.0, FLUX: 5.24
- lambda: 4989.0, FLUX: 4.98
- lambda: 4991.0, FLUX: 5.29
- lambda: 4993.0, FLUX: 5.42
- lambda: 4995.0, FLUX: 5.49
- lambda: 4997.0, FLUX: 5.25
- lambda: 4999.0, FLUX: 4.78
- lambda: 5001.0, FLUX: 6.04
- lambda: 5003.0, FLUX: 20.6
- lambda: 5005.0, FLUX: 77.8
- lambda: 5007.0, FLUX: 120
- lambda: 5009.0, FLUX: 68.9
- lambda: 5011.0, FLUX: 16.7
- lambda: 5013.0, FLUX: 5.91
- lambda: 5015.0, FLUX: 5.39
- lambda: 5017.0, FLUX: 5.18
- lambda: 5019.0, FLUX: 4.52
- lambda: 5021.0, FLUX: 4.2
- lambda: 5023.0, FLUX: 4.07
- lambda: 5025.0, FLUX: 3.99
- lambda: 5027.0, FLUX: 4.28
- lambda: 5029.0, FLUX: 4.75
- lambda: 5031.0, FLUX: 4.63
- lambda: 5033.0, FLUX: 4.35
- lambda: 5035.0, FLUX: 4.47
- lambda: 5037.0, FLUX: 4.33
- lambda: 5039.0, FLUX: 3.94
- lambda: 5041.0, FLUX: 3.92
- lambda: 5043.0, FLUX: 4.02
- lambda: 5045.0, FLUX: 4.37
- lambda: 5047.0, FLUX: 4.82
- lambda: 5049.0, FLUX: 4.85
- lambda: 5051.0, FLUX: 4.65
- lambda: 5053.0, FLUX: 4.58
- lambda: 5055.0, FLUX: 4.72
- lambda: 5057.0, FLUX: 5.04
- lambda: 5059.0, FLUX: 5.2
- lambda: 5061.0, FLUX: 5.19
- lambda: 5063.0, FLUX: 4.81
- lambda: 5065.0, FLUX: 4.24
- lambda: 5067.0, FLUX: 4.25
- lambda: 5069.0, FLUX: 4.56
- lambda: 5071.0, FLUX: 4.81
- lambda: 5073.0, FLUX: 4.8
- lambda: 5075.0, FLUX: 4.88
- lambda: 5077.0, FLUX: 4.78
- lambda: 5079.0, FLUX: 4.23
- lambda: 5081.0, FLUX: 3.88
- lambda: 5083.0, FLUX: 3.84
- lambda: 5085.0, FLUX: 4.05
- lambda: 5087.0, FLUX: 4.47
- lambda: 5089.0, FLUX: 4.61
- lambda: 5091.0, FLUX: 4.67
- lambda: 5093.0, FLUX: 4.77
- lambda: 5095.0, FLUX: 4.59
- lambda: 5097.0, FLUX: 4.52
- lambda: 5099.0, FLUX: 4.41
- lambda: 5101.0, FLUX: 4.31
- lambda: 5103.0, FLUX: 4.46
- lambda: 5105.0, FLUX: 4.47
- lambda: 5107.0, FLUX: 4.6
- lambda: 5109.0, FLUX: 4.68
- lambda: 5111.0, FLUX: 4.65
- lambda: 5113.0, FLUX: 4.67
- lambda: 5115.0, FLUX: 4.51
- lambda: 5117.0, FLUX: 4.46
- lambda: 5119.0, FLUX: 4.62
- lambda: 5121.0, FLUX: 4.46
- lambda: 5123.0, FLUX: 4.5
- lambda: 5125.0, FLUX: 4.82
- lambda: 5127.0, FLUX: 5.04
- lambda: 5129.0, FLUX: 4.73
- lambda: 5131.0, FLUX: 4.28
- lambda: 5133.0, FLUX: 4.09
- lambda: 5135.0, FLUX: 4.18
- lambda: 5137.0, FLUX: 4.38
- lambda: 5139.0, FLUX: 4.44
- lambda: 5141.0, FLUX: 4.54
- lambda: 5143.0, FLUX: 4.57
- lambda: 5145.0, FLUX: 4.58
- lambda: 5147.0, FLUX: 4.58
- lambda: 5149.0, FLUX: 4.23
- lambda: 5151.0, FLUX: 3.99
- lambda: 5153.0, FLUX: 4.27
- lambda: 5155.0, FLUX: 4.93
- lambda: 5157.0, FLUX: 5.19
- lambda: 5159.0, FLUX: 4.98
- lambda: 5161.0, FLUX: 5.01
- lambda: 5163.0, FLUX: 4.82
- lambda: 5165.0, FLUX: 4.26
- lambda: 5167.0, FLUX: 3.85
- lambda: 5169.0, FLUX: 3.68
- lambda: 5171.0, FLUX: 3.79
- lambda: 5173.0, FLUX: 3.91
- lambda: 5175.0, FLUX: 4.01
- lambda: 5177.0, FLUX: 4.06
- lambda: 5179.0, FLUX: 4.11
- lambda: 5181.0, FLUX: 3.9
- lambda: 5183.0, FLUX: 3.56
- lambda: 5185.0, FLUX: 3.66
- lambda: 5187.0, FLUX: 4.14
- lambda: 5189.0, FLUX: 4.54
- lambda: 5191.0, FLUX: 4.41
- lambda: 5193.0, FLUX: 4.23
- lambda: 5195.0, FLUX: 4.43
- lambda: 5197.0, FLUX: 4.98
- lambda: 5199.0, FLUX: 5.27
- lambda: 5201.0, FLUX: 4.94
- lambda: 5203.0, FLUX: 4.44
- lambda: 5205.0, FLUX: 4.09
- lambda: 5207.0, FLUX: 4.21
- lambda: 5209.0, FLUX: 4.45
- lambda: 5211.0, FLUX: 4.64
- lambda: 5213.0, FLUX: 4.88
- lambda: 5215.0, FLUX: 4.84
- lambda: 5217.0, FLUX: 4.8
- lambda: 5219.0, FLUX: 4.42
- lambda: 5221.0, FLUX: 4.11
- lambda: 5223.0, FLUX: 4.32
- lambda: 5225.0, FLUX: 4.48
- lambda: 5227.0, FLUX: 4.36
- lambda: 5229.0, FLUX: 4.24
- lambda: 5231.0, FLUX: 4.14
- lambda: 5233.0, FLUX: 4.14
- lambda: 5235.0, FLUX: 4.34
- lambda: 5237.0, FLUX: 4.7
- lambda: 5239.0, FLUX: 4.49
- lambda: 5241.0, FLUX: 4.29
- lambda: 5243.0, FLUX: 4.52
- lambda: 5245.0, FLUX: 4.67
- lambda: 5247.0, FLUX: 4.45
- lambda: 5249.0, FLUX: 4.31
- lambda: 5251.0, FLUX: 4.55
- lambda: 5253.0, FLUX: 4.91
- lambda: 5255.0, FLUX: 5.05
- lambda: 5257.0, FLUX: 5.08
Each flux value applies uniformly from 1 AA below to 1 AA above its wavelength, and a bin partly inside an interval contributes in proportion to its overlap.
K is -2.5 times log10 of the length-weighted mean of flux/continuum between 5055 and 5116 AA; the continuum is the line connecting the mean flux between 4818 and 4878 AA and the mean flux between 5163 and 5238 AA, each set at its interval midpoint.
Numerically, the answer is 0.16 mag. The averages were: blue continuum 7.27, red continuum 4.31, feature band 4.57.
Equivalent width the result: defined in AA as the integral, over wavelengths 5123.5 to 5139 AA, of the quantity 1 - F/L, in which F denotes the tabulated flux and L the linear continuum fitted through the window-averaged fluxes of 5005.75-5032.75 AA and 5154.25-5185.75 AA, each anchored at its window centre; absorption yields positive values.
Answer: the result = 6.96 AA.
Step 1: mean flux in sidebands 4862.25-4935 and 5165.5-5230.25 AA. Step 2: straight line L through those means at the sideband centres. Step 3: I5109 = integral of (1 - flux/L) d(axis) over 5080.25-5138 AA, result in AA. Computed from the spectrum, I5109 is 1.4 AA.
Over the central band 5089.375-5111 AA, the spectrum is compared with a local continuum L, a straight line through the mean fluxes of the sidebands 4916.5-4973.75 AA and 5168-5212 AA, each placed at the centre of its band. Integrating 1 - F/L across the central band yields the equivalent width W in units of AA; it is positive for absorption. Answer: 4.34 AA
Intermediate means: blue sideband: 8.21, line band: 4.55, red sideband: 4.25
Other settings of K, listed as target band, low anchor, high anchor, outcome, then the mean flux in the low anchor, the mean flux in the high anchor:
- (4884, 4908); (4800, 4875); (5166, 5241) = 0.36 mag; 6.89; 4.31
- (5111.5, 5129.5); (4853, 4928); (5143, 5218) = 0.05 mag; 6.68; 4.4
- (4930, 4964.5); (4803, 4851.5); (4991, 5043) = 0.14 mag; 4.9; 15.5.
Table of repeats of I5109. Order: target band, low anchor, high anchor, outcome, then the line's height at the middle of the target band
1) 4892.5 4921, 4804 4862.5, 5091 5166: 7.4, 6.22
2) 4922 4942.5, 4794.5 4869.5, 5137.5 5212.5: 4.5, 6.19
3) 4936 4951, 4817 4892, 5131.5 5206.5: 2.8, 6.06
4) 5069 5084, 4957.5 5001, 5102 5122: 3.0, 5.56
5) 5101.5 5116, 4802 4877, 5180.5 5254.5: 1.6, 5.14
